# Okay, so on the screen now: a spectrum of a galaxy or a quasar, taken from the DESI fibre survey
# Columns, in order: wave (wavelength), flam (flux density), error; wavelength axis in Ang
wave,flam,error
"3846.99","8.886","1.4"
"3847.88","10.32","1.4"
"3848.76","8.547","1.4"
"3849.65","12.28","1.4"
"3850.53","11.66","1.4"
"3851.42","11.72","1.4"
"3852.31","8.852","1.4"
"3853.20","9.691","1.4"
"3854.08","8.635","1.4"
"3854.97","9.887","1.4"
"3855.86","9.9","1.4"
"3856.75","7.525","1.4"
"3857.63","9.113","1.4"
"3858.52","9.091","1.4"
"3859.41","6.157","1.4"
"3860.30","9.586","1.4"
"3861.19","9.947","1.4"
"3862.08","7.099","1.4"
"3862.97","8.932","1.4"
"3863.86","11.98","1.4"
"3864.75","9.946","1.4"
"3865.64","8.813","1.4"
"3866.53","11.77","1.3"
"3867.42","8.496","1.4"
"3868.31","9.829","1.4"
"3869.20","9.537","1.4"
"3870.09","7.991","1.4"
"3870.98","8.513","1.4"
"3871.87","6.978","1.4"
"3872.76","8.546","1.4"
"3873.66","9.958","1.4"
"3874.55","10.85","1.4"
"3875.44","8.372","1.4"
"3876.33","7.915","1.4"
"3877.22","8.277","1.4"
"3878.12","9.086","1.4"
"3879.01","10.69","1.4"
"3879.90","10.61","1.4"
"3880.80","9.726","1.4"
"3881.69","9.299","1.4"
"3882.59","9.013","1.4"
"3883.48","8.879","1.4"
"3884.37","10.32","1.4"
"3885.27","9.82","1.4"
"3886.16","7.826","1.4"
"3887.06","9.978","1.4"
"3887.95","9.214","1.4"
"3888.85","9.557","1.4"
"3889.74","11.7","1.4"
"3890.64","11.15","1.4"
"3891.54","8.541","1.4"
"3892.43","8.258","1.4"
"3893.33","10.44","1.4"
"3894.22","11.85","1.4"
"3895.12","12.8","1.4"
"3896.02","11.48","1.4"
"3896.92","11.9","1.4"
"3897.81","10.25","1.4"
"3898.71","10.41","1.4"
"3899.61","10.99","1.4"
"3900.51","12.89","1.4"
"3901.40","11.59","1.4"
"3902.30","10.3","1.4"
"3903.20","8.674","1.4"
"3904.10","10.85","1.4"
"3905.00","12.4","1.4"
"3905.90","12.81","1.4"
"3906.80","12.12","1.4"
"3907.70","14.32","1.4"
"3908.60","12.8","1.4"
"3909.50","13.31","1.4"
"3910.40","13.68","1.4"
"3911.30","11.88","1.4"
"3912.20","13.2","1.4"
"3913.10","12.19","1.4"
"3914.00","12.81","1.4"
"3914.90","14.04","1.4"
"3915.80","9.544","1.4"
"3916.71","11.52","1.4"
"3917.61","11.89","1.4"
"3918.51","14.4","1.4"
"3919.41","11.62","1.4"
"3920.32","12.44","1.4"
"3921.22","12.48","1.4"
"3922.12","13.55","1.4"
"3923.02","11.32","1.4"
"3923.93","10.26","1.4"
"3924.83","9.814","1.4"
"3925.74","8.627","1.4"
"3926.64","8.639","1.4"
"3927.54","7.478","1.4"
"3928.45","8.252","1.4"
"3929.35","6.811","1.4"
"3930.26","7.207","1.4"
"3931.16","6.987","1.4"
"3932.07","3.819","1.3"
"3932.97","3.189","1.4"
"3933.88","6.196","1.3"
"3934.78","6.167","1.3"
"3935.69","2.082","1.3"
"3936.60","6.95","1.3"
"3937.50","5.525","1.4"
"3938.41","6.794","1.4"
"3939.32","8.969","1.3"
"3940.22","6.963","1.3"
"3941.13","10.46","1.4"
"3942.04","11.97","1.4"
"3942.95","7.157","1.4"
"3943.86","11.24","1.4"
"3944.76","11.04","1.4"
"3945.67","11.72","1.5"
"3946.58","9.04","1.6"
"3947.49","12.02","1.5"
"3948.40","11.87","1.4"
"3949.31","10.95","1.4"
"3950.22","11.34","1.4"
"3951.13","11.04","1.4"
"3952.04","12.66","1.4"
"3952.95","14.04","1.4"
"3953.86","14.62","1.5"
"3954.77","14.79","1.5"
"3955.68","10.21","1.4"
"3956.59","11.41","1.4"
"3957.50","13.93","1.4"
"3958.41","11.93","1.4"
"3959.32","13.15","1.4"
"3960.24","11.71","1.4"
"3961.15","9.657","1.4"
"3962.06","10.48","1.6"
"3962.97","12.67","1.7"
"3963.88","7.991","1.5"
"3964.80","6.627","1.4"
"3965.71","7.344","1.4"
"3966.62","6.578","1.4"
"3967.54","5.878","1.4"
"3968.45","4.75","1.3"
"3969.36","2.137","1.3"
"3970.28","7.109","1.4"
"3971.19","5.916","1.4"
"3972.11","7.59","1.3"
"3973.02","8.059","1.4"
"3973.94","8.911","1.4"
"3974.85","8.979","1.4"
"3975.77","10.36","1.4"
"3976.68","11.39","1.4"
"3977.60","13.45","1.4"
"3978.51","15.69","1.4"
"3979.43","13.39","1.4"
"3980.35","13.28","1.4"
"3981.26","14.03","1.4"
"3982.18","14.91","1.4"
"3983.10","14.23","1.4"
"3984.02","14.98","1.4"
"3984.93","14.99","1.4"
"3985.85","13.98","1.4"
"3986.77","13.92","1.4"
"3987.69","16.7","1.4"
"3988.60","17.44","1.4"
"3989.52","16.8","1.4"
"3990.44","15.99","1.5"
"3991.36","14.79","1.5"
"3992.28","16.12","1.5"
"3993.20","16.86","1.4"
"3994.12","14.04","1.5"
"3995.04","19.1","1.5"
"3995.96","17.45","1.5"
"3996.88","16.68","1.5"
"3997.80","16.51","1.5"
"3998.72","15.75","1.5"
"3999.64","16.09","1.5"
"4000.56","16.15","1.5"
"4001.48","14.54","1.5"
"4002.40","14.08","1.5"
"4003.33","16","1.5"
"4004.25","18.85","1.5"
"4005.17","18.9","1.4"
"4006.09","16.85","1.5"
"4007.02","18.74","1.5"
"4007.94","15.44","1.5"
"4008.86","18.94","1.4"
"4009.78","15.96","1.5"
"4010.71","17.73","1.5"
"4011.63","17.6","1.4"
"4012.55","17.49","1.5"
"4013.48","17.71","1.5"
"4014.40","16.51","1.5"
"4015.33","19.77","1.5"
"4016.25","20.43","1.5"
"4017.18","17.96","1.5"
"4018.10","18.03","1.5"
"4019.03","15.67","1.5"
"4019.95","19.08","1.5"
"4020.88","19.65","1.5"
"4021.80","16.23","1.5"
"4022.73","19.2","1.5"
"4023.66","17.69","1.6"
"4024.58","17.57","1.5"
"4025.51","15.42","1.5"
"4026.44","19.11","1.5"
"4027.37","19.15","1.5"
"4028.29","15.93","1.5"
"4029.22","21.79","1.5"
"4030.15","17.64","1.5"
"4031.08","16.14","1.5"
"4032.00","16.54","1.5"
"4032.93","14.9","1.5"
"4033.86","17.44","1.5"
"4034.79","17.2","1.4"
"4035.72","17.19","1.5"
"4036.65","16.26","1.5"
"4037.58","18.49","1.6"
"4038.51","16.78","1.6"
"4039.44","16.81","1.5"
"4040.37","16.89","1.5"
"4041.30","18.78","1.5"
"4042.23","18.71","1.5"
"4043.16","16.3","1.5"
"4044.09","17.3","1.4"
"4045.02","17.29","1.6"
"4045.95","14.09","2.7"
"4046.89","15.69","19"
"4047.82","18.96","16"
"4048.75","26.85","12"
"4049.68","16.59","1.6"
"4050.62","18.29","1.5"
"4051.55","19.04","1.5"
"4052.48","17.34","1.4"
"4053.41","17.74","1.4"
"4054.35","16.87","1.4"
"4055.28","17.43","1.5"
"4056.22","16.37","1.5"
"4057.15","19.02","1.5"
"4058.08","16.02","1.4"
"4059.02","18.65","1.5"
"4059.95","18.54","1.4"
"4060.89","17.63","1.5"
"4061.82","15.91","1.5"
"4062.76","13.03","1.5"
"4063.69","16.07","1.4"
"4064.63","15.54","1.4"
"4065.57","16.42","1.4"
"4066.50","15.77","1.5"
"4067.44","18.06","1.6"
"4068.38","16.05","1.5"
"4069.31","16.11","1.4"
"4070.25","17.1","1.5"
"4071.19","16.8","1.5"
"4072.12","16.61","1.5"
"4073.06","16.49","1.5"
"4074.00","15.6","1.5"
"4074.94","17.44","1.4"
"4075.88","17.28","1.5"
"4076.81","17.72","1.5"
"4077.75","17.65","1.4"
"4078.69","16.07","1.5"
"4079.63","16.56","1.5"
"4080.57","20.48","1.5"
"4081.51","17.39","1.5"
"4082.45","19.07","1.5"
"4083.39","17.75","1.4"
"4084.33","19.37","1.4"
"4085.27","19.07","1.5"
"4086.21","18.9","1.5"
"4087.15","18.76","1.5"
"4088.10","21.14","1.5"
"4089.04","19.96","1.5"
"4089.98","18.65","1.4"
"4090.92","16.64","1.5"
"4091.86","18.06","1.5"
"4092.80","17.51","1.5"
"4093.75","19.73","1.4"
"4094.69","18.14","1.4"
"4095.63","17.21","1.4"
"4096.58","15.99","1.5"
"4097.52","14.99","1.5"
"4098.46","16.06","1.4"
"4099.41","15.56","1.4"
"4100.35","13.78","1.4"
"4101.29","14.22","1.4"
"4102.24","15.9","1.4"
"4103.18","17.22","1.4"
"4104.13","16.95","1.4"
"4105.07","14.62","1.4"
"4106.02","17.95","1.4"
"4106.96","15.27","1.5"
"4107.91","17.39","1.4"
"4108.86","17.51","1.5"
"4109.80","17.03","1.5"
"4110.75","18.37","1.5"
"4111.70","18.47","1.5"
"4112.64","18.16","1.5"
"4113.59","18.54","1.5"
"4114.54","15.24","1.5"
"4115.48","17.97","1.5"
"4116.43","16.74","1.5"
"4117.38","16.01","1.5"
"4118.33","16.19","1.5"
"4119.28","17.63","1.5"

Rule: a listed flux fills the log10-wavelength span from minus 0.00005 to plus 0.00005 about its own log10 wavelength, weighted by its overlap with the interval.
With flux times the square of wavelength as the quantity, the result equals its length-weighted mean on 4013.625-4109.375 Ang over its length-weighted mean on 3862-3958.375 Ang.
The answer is 1.84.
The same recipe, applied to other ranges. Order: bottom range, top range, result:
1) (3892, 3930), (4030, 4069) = 1.63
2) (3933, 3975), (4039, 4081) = 1.96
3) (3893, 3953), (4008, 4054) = 1.81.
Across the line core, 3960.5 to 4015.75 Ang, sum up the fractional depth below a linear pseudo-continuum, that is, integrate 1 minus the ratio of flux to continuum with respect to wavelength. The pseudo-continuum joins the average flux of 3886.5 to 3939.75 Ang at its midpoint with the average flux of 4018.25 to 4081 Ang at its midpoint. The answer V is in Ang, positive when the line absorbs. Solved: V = 2.3 Ang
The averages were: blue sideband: 10.2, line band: 13.7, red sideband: 17.3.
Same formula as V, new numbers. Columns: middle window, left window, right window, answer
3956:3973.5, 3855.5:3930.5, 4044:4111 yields 5.8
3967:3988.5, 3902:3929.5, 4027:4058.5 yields 5.0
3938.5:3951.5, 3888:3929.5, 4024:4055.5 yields 2.7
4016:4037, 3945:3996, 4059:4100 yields -4.2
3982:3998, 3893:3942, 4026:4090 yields -2.1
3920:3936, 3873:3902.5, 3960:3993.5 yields 3.9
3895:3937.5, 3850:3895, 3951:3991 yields 0.0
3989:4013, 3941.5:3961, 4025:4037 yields -2.3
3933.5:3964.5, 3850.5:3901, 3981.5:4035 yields 7.9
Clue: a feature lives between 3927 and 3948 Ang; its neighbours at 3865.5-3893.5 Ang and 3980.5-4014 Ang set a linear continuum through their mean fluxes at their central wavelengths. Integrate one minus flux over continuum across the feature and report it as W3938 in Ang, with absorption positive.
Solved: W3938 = 8.30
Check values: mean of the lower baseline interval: 9.37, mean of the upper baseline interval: 16.3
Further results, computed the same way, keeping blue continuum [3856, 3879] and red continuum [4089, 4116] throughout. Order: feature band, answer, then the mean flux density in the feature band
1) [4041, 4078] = -4.1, 17.2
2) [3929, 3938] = 4.6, 5.48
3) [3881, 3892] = 0.1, 9.61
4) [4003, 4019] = -4.5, 17.8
